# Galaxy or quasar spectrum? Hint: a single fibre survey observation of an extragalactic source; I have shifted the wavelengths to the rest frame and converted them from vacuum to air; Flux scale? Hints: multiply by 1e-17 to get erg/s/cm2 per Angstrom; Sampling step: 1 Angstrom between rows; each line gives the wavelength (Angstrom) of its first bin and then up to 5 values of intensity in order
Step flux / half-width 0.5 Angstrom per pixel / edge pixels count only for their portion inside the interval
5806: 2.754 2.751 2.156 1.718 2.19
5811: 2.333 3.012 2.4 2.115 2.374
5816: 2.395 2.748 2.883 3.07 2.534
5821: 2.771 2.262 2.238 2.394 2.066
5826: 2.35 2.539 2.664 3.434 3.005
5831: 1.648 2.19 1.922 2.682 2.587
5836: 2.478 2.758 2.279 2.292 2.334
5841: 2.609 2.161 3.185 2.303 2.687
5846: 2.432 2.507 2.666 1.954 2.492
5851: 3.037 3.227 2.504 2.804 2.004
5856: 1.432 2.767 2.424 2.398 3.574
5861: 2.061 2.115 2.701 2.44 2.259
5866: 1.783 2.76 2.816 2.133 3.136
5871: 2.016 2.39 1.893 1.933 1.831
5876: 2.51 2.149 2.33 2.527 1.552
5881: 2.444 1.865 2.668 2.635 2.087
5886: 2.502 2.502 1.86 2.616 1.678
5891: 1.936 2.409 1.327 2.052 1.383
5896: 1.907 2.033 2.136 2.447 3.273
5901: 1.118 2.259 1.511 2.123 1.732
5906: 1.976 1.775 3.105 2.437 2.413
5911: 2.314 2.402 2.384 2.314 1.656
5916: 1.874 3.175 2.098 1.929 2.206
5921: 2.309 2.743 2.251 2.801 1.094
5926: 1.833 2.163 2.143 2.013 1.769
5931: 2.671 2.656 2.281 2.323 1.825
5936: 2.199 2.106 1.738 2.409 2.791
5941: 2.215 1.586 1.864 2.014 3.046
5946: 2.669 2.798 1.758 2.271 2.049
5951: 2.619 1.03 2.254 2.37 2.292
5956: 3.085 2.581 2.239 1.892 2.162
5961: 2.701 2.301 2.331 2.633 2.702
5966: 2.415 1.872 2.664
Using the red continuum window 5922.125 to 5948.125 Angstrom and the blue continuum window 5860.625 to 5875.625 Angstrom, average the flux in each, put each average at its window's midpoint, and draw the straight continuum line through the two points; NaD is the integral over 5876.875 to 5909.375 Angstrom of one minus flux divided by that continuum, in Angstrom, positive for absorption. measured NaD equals 1.8 Angstrom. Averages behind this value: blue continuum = 2.29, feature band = 2.13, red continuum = 2.21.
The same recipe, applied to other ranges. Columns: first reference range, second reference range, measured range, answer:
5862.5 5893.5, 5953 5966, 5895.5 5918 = 1.1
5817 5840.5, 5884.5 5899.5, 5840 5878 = -2.4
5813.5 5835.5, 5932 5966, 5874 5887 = 0.8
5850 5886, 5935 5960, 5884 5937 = 3.3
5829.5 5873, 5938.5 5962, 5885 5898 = 2.0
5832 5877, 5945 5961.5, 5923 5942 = 1.5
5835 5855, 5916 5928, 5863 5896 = 2.7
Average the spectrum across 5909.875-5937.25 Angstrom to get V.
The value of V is 2.21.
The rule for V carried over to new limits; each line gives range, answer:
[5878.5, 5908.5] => 2.11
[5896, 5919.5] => 2.19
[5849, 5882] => 2.37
